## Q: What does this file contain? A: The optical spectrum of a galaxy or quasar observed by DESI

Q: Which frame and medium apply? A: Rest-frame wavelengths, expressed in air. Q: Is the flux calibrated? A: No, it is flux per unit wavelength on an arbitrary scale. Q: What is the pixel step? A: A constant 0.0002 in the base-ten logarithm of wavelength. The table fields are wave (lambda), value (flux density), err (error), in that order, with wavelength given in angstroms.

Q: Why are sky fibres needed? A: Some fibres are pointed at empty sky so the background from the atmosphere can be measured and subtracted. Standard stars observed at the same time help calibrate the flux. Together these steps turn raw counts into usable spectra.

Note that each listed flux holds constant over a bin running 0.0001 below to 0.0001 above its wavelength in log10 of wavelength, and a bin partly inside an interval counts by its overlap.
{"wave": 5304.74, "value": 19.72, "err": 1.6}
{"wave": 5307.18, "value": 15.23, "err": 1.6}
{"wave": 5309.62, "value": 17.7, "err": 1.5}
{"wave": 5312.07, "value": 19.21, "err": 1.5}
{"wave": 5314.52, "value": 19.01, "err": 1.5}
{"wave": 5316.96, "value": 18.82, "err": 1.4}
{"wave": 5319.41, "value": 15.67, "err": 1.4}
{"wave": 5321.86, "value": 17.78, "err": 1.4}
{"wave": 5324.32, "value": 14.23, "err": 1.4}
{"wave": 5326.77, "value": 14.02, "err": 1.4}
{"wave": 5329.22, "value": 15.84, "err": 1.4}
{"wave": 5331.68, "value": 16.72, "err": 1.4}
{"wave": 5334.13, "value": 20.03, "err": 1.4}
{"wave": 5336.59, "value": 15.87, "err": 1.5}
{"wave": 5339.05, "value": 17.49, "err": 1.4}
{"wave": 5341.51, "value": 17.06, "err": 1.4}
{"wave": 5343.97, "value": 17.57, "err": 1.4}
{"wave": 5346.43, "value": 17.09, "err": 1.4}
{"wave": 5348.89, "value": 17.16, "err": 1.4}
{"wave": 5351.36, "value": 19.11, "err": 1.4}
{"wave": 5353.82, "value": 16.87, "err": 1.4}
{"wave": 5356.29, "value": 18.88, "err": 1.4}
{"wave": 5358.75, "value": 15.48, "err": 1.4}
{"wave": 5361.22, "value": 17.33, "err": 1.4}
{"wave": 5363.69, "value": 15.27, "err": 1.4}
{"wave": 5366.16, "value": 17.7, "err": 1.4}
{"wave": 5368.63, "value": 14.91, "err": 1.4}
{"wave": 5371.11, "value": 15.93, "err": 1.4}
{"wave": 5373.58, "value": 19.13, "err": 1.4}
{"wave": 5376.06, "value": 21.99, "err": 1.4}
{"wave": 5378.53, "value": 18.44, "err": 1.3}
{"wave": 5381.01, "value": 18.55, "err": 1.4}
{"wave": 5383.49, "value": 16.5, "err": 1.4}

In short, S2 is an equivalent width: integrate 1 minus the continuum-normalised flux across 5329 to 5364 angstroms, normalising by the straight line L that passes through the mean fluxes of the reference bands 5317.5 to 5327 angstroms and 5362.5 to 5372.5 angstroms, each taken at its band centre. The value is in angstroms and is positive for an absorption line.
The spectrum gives -3.0 angstroms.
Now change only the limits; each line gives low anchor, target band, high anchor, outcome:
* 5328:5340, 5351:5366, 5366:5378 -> 0.52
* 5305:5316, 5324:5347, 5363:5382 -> 1.60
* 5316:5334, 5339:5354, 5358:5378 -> -0.62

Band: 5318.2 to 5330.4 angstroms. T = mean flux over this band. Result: 15.5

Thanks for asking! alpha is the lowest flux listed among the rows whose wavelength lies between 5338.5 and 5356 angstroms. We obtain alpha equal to 16.87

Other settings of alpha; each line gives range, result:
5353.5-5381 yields 14.91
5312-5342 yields 14.02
